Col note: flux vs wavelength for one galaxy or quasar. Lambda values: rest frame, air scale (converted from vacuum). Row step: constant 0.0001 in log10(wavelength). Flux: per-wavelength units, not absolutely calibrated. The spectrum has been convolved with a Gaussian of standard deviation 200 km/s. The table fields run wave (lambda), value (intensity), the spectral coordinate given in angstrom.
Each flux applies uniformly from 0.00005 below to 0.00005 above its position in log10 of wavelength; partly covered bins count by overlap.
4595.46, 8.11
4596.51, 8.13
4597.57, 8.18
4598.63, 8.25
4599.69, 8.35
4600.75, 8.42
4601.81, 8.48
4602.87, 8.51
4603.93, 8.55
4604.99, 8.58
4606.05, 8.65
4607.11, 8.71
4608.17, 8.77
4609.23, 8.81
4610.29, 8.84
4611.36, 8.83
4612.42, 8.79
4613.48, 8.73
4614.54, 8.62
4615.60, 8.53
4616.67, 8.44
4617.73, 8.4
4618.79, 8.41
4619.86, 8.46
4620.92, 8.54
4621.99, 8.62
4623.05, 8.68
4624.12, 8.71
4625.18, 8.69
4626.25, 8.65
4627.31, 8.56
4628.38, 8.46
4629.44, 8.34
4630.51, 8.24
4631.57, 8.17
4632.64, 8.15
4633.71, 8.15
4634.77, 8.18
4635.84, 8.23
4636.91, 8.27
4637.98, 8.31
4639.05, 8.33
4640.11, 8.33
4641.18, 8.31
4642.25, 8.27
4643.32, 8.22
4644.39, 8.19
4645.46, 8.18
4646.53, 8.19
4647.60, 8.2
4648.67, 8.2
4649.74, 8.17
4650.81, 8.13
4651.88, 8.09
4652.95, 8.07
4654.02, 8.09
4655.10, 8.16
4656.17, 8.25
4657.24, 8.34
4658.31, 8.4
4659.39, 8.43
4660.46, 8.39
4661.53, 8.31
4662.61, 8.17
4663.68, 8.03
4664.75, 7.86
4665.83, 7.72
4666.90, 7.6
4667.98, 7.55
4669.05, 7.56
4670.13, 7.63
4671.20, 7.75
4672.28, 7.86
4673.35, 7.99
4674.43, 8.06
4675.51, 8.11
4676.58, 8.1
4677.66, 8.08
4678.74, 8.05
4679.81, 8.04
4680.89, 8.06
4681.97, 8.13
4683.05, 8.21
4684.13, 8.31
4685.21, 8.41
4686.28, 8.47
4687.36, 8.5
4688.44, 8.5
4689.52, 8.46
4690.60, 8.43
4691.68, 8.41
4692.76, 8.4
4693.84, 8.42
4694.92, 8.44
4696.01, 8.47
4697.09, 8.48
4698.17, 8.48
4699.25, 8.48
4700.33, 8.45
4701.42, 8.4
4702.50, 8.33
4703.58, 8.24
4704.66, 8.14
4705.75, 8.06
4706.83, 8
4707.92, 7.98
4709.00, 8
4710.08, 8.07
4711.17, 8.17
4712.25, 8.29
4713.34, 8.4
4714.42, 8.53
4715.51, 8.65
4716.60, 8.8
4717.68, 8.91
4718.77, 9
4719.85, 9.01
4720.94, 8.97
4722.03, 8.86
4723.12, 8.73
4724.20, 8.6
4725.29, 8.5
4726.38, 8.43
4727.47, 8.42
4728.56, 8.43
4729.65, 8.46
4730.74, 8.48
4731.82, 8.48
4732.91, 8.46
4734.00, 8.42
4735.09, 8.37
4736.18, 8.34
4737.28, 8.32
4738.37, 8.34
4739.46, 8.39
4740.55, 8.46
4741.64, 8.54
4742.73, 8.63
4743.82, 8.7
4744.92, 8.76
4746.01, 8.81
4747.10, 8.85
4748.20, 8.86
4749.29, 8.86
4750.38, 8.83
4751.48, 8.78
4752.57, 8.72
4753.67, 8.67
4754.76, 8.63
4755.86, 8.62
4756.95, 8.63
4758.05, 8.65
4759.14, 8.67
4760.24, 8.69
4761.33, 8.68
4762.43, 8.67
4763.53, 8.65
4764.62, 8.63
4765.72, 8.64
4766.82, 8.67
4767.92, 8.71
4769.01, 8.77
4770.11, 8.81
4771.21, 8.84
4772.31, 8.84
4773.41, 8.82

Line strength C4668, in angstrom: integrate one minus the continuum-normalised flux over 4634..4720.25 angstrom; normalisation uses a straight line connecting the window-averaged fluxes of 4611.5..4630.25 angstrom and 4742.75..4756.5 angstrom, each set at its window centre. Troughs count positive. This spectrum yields 4.12 angstrom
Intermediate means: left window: 8.57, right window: 8.75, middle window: 8.24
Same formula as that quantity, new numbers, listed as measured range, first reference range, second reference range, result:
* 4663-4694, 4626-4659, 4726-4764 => 1.0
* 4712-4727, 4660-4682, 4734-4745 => -0.7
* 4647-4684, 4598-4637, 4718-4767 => 2.2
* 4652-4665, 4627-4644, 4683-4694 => 0.2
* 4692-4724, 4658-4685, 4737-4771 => -0.6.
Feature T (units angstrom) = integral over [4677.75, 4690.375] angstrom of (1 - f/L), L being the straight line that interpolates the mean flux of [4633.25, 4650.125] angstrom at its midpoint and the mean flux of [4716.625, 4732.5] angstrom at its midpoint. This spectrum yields 0.3 angstrom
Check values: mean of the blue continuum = 8.23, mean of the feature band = 8.28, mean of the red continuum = 8.67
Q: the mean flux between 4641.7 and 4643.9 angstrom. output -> 8.23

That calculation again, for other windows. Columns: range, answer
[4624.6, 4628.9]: 8.59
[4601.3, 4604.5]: 8.51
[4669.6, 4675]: 7.86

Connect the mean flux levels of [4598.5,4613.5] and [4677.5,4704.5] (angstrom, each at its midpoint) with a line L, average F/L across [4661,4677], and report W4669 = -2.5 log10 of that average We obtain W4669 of 0.071 mag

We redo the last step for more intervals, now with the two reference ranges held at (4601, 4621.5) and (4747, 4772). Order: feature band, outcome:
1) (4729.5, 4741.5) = 0.04 mag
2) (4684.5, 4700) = 0.03 mag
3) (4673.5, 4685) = 0.07 mag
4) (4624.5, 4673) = 0.06 mag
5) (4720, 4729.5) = 0.01 mag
